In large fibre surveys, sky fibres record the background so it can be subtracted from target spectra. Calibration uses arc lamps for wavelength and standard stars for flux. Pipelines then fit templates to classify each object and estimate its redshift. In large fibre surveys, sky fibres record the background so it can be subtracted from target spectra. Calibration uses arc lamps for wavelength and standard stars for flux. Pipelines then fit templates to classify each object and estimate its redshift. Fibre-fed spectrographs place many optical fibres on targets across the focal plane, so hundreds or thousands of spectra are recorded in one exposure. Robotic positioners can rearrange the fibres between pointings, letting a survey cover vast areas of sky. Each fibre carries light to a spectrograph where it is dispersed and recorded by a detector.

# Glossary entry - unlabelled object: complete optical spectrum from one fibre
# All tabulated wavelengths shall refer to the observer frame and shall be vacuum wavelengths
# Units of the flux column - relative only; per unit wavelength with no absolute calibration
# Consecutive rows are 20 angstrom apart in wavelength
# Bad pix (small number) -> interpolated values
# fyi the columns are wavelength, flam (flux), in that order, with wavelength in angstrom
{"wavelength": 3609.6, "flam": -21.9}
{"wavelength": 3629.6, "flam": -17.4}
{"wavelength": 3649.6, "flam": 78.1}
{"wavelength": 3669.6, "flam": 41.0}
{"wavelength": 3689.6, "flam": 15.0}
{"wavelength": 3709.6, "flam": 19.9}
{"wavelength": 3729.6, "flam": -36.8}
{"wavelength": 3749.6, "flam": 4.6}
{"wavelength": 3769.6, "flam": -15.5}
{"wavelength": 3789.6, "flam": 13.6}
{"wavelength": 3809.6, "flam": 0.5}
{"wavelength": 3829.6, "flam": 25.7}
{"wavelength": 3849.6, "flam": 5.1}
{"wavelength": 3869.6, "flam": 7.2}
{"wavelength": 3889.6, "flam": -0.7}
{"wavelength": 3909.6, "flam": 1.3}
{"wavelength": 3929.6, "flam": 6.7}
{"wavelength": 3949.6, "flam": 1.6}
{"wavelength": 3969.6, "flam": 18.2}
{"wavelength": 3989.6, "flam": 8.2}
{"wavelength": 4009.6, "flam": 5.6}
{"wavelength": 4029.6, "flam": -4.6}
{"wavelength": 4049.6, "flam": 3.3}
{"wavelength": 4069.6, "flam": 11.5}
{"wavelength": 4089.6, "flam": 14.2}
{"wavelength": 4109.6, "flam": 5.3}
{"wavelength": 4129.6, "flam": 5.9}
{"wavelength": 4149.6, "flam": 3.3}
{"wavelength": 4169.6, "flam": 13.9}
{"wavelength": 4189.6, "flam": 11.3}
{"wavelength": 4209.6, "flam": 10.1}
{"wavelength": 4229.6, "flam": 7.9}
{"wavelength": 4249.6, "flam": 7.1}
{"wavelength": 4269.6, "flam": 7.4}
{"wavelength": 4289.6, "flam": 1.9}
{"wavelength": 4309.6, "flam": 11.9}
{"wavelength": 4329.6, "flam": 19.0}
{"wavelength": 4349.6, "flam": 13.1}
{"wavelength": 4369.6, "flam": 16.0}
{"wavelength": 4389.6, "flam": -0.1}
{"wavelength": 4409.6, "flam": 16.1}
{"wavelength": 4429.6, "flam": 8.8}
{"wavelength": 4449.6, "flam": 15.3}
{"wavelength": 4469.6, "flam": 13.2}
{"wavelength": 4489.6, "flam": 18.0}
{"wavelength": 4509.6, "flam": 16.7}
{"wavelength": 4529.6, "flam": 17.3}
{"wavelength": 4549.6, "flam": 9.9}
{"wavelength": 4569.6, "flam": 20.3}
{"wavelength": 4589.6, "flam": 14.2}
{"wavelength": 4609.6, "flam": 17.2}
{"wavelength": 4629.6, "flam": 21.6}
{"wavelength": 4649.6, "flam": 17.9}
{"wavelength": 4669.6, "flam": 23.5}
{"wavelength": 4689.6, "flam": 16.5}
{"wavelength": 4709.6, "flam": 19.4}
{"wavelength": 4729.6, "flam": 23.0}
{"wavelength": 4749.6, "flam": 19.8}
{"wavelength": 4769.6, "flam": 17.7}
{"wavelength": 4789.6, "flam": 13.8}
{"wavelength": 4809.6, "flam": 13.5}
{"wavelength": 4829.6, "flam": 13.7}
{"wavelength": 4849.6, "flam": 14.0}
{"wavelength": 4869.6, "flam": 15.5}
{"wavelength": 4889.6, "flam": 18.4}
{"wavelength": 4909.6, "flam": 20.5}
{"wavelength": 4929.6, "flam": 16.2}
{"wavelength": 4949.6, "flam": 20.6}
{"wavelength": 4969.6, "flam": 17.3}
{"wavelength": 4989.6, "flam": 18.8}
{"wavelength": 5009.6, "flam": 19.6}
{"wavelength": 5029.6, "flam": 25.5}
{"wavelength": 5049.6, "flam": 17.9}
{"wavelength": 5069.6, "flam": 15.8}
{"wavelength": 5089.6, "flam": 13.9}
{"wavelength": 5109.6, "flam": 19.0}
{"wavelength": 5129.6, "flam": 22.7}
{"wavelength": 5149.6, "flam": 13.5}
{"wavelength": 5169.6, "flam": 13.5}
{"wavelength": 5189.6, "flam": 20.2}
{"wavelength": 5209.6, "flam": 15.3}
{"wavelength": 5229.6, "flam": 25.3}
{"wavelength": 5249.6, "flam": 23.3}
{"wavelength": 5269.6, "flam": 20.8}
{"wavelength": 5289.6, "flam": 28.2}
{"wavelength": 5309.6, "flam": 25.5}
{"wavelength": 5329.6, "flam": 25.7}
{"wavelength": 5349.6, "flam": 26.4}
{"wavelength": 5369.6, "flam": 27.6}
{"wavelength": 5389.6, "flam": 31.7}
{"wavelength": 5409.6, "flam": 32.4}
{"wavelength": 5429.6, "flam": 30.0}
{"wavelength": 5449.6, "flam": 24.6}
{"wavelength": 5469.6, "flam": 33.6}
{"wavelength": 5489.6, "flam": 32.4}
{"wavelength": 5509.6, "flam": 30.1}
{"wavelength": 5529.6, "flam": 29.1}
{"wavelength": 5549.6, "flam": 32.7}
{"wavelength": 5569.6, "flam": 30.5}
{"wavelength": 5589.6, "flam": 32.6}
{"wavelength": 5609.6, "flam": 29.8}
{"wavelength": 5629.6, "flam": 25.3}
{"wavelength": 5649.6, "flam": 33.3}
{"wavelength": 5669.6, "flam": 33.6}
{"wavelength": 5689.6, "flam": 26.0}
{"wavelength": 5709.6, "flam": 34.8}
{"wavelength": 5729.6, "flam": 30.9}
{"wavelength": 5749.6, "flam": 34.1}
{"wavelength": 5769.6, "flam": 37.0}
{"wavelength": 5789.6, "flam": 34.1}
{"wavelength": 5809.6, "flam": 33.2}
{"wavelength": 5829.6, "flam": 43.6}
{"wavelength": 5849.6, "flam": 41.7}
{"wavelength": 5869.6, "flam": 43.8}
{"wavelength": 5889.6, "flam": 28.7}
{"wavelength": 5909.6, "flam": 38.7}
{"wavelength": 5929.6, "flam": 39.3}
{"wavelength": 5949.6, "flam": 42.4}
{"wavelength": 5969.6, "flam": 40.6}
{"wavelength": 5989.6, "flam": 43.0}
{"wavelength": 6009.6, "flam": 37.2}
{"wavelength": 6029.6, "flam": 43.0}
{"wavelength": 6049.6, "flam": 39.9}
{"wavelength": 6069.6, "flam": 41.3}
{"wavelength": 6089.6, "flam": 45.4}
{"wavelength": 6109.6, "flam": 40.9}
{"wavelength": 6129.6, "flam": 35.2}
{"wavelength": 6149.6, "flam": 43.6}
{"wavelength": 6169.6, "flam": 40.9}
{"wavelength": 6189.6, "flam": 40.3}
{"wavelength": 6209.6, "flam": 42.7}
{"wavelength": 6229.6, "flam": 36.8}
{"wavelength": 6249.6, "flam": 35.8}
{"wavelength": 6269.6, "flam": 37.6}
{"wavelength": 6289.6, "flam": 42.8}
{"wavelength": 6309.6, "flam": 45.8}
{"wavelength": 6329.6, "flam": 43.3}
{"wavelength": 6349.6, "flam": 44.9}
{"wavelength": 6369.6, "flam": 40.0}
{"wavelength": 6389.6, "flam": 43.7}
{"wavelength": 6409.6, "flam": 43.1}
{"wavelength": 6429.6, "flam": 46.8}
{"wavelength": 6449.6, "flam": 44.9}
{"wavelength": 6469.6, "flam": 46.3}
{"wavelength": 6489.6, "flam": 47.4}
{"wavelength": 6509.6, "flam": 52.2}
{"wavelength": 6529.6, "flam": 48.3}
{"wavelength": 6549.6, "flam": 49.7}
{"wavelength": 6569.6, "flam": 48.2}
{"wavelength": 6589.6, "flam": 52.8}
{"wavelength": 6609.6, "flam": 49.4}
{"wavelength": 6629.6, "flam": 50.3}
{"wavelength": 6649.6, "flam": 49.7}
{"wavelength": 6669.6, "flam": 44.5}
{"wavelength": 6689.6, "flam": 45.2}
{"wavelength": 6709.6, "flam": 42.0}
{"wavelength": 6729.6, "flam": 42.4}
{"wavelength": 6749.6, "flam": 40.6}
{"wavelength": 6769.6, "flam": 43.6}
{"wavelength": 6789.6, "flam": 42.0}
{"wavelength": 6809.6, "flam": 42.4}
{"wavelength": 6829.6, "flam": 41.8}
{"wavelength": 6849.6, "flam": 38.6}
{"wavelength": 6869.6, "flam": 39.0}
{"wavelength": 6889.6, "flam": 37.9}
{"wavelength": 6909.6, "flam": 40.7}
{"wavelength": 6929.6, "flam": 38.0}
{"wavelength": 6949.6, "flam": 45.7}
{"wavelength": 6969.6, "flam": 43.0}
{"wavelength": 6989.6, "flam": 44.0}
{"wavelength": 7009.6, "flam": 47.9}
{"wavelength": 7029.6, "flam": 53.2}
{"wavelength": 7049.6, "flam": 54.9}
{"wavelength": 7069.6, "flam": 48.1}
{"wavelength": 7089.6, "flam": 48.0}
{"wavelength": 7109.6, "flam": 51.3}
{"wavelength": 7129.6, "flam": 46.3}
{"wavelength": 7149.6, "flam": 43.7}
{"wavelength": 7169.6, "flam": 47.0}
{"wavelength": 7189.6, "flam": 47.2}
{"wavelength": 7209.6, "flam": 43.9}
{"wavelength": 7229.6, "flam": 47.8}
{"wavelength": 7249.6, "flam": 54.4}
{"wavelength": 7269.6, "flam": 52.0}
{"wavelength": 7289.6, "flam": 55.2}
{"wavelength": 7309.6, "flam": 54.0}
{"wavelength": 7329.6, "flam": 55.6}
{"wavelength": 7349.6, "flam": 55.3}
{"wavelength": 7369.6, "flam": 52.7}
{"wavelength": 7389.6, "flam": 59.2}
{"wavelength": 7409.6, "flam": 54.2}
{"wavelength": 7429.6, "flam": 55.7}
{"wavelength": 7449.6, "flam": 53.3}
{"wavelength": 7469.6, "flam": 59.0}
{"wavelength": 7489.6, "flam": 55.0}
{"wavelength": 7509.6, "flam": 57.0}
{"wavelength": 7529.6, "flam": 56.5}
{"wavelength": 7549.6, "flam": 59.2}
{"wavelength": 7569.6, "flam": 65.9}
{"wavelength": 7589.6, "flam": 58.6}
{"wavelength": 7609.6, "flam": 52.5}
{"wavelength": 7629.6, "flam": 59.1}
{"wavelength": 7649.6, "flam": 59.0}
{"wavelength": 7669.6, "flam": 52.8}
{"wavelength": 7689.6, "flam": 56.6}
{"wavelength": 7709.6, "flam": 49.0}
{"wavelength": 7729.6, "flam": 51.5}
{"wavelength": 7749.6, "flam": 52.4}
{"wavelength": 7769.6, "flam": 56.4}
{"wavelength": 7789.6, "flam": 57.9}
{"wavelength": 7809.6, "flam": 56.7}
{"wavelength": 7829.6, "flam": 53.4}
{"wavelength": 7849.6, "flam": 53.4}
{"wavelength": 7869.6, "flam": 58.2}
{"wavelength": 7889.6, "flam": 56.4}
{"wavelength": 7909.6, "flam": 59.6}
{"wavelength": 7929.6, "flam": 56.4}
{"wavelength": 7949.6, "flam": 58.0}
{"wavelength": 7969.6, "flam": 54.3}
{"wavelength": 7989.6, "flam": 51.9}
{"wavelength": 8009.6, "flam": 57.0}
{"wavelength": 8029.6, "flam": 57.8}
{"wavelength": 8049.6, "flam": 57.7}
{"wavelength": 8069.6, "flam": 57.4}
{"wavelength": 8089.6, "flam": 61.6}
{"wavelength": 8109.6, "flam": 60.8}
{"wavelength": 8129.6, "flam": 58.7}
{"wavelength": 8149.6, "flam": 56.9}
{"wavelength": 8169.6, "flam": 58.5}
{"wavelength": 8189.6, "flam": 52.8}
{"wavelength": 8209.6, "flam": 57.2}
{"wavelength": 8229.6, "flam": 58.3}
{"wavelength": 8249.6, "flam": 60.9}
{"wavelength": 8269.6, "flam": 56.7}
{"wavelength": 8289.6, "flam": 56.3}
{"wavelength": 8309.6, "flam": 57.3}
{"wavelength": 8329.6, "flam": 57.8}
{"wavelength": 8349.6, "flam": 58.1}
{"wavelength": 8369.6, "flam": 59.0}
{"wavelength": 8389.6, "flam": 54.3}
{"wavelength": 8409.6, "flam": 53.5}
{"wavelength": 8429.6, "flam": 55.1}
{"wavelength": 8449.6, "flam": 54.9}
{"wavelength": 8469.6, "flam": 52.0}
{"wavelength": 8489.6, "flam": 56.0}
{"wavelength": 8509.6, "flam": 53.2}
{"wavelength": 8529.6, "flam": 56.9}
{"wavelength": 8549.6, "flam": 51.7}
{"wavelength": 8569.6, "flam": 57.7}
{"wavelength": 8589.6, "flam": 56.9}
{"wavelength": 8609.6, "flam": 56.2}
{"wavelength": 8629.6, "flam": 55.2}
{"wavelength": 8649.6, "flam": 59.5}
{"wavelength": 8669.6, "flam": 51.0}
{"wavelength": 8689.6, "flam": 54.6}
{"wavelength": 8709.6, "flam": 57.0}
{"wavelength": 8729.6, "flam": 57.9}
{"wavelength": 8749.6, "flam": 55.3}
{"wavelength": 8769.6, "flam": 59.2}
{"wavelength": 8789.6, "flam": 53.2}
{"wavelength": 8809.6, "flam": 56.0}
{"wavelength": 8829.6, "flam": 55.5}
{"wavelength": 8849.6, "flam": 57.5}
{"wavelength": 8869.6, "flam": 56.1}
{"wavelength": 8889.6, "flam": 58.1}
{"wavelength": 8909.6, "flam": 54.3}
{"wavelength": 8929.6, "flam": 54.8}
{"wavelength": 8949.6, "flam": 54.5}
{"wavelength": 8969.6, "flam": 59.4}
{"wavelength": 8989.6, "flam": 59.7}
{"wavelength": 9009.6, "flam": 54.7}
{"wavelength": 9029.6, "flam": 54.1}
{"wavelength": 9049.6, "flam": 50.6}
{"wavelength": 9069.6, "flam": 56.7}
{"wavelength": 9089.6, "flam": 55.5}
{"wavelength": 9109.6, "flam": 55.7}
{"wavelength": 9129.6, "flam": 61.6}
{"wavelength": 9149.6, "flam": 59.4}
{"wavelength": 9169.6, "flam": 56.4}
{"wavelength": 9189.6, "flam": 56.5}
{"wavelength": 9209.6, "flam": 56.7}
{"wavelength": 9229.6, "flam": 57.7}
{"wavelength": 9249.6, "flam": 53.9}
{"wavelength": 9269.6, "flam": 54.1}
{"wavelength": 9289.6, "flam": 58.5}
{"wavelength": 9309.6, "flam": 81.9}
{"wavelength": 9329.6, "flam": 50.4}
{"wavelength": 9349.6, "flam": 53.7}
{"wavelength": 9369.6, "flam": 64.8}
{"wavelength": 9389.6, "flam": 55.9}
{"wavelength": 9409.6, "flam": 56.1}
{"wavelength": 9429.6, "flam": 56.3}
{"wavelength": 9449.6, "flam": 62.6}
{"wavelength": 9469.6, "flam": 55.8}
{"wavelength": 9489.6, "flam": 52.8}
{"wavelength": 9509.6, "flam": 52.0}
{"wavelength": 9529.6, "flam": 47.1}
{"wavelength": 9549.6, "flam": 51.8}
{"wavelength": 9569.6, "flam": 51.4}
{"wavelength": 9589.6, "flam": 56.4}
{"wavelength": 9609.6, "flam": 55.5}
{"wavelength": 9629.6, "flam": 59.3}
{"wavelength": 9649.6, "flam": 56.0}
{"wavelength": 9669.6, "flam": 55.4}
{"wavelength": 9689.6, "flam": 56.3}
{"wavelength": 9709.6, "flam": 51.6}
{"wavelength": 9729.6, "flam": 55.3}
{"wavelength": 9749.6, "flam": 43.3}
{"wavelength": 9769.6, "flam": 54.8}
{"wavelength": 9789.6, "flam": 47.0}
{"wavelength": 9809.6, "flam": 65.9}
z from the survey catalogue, 0.00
